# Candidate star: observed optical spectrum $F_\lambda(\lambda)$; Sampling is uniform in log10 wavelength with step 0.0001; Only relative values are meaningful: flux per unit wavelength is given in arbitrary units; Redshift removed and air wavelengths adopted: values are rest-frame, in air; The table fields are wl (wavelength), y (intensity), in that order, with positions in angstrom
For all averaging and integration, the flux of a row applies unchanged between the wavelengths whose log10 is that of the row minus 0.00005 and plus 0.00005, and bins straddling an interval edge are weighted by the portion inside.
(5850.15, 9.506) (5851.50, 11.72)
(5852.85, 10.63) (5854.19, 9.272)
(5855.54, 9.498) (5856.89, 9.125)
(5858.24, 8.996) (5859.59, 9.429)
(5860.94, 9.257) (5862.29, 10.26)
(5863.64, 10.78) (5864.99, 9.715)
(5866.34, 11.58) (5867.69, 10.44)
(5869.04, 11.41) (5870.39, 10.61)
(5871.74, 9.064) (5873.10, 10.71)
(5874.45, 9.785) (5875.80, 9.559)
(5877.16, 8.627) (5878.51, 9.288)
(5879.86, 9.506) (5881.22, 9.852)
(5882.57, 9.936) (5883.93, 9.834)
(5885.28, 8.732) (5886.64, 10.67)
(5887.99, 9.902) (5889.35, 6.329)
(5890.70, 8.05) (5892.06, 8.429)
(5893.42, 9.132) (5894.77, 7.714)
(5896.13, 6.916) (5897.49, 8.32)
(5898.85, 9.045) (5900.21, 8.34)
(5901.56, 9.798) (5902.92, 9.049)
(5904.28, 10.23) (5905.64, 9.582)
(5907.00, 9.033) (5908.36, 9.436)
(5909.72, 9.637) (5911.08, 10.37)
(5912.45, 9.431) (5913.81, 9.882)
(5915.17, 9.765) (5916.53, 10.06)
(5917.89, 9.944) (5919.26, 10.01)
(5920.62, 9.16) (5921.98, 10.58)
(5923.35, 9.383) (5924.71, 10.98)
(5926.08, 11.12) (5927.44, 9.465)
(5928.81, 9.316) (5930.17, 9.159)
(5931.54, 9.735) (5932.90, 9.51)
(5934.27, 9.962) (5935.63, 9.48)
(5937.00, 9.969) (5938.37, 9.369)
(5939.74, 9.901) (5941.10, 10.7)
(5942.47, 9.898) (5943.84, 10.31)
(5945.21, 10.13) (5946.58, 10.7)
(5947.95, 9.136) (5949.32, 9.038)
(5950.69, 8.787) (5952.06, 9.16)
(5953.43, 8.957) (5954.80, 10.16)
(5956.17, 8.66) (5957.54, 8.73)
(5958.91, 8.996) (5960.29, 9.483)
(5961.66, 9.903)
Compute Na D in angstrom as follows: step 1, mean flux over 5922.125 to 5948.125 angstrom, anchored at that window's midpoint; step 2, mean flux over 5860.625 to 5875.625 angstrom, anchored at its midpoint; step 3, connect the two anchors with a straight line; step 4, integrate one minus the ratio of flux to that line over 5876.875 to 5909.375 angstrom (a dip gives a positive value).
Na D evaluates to 3.8 angstrom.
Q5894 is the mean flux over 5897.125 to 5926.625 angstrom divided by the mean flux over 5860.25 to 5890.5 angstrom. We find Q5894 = 0.99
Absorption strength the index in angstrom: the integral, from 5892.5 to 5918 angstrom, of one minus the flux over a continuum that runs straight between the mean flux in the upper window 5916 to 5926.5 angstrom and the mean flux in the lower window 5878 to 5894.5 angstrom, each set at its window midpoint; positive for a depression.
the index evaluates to 1.17 angstrom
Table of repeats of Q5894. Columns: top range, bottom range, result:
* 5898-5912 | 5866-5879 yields 0.94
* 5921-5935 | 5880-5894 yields 1.09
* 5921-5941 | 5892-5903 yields 1.16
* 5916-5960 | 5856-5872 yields 0.96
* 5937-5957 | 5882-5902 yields 1.10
